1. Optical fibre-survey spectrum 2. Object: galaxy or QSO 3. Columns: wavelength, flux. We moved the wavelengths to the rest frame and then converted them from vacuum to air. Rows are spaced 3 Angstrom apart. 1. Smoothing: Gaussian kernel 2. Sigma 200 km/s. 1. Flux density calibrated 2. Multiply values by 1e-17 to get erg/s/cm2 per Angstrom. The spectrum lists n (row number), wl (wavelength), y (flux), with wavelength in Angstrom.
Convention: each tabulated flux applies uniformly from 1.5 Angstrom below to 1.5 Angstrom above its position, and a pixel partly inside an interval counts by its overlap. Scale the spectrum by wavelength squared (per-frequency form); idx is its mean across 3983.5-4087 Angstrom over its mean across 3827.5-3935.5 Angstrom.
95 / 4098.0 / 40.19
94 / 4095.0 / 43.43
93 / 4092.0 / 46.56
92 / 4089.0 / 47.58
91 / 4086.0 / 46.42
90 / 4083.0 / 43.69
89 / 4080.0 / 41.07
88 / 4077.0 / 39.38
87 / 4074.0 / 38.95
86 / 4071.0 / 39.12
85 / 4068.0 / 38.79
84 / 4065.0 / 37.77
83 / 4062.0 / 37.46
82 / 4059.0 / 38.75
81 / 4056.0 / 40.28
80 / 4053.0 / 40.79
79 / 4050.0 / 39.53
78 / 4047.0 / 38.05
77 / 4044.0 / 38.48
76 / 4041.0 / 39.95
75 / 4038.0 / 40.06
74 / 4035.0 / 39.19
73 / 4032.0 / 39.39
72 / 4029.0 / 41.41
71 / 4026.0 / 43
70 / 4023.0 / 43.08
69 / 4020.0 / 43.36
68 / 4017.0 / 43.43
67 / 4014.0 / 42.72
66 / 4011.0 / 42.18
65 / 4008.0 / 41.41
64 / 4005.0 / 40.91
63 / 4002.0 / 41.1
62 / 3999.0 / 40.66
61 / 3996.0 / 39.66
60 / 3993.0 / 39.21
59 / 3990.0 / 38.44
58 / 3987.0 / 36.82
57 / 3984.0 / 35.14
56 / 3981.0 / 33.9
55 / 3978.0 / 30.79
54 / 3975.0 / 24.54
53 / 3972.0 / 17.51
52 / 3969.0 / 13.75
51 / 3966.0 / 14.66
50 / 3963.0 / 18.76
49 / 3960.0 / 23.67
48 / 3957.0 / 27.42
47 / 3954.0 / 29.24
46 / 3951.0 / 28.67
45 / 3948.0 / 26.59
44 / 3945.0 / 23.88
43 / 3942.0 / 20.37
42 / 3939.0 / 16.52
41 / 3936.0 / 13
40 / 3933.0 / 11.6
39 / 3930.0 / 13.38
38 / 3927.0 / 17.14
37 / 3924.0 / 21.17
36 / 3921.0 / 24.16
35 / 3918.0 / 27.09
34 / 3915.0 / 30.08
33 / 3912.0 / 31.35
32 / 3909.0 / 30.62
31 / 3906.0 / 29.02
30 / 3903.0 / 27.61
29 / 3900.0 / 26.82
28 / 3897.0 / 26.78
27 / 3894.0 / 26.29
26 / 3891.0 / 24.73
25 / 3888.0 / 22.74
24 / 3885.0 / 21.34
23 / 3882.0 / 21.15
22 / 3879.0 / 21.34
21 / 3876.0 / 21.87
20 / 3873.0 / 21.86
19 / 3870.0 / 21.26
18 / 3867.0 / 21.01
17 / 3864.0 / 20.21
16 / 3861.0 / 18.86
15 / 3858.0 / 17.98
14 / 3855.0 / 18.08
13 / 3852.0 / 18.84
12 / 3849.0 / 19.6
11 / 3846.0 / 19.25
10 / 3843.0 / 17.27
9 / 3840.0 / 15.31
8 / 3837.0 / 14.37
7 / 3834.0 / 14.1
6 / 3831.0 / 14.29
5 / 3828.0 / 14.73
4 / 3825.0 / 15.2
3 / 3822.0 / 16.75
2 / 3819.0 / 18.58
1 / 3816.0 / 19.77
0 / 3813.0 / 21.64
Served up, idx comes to 2.1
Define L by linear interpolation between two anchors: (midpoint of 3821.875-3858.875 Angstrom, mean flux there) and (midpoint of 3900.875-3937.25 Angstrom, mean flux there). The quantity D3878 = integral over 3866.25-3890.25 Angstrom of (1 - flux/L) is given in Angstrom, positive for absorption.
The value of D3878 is -2.4 Angstrom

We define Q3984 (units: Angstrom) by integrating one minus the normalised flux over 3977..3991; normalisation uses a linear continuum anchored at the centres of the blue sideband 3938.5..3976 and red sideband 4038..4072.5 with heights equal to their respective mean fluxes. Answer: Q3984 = -4.3 Angstrom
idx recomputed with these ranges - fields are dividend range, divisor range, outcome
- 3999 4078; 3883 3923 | 1.62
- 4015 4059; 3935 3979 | 1.93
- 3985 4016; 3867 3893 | 1.94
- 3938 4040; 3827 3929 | 1.61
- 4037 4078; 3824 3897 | 2.22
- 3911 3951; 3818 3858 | 1.35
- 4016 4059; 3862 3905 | 1.89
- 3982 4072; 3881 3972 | 1.84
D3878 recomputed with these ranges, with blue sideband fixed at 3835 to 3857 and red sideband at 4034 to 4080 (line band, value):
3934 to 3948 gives 4.2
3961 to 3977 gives 6.2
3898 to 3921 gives -4.4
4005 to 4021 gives -3.6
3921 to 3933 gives 3.9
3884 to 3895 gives -0.9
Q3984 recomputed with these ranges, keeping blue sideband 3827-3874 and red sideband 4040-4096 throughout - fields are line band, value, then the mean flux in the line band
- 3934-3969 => 8.6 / 21.6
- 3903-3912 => -2.2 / 29.7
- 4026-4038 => -1.1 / 40.4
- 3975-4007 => -4.2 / 37.1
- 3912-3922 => -1.2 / 27.9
